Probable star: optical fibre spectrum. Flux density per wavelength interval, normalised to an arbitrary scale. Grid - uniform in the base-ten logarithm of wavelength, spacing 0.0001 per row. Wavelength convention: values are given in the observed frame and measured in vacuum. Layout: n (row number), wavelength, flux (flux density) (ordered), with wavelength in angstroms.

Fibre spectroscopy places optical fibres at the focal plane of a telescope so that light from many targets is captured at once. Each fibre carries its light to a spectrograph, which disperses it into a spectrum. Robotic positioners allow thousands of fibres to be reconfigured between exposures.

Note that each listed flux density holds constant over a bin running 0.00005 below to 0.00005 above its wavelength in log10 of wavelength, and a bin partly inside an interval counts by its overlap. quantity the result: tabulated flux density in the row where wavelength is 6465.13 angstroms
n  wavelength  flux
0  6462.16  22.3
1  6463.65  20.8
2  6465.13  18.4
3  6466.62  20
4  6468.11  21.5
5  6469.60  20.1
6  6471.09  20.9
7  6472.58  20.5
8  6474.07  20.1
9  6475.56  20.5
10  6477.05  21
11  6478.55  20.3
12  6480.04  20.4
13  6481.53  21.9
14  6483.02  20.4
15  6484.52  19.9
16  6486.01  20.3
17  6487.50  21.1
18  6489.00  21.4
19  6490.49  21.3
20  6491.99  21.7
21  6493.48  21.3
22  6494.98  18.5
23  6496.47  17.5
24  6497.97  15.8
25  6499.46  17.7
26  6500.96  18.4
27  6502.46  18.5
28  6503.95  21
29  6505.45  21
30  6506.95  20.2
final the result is 18.4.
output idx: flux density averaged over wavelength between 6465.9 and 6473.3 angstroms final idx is 20.6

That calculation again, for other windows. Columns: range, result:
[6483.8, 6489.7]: 20.7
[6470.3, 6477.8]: 20.6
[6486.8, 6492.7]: 21.3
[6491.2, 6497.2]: 19.8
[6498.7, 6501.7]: 18.1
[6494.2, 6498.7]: 17.3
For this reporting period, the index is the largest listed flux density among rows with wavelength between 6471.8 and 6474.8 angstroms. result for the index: 20.5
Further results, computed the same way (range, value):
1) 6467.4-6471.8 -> 21.5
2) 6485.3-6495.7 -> 21.7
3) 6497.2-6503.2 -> 18.5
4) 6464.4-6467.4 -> 20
